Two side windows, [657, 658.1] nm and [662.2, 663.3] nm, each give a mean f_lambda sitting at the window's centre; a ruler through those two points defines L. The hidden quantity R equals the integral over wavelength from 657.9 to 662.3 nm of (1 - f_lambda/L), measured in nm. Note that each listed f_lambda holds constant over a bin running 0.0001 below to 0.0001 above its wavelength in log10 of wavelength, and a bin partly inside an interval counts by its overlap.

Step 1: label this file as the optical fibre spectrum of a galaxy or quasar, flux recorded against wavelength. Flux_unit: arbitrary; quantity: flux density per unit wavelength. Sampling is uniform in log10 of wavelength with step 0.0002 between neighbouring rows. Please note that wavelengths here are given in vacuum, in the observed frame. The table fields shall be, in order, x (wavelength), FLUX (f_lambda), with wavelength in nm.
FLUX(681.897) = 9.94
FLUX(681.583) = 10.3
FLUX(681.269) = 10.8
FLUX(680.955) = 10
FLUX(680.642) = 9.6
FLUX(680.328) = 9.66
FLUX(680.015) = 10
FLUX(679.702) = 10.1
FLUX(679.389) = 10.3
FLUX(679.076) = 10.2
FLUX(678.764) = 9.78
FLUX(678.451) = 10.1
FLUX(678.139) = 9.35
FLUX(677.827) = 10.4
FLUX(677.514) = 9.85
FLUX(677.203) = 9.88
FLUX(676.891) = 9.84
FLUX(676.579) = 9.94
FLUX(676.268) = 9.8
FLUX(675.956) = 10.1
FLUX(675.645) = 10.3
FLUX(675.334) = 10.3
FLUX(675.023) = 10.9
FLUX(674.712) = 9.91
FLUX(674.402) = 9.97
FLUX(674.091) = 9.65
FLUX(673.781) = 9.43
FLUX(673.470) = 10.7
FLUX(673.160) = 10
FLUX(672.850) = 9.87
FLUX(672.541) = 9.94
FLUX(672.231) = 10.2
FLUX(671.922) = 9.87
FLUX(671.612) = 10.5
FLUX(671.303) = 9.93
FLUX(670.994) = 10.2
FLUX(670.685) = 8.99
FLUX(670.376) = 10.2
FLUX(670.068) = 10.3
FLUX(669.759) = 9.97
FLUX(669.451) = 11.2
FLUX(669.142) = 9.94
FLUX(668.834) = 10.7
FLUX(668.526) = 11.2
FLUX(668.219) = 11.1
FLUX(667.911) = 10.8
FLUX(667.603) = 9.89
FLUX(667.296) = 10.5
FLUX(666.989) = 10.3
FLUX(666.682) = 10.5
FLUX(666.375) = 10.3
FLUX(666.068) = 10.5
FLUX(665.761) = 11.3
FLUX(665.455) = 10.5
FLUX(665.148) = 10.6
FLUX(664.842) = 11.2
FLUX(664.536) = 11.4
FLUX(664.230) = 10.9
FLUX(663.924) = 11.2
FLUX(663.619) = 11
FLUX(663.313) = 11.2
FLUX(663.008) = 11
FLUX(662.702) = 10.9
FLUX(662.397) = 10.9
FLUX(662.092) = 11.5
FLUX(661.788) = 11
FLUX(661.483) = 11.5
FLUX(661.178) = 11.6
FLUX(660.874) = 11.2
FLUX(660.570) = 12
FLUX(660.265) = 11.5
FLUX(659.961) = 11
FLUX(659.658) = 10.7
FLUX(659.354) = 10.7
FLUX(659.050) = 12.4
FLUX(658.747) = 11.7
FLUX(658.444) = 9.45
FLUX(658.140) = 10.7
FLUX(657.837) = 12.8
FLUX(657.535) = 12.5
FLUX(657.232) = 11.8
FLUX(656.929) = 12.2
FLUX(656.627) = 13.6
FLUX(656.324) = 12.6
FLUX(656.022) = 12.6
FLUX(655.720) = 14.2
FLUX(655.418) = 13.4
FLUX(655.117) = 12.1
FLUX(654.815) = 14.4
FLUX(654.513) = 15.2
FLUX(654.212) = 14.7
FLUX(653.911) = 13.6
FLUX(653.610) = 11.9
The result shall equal 0.13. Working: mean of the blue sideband 12.2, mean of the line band 11.2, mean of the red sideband 11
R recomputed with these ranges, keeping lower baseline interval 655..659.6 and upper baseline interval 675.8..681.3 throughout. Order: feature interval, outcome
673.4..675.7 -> 0.06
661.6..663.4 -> 0.08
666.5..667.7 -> 0.09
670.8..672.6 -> 0.10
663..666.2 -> 0.12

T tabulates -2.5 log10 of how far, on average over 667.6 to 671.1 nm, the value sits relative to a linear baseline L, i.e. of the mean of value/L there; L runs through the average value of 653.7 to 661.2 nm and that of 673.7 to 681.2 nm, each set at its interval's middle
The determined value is 0.06 mag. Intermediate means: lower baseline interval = 12.4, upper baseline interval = 9.99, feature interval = 10.4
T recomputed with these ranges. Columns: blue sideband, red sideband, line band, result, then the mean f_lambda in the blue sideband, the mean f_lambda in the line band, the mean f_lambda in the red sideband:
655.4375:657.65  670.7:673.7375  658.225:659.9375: 0.13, 12.8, 11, 10.1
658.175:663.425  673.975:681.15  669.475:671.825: 0.04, 11.2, 10.1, 10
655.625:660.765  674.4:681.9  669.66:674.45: 0.07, 11.9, 9.98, 10.1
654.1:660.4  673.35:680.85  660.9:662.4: 0.05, 12.4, 11.3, 10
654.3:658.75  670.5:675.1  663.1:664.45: 0.04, 12.7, 11.1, 9.99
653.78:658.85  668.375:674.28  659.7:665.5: 0.05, 12.8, 11.2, 10.1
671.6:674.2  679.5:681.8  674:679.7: 0.00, 10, 10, 10.1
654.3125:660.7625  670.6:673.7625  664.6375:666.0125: 0.02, 12.3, 10.9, 10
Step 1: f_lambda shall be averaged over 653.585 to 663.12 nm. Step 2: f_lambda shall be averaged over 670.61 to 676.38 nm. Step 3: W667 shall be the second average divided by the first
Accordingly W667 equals 0.8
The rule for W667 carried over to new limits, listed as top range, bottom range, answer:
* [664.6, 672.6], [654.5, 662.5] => 0.87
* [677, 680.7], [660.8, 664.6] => 0.89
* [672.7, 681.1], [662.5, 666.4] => 0.91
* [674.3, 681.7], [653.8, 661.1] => 0.81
